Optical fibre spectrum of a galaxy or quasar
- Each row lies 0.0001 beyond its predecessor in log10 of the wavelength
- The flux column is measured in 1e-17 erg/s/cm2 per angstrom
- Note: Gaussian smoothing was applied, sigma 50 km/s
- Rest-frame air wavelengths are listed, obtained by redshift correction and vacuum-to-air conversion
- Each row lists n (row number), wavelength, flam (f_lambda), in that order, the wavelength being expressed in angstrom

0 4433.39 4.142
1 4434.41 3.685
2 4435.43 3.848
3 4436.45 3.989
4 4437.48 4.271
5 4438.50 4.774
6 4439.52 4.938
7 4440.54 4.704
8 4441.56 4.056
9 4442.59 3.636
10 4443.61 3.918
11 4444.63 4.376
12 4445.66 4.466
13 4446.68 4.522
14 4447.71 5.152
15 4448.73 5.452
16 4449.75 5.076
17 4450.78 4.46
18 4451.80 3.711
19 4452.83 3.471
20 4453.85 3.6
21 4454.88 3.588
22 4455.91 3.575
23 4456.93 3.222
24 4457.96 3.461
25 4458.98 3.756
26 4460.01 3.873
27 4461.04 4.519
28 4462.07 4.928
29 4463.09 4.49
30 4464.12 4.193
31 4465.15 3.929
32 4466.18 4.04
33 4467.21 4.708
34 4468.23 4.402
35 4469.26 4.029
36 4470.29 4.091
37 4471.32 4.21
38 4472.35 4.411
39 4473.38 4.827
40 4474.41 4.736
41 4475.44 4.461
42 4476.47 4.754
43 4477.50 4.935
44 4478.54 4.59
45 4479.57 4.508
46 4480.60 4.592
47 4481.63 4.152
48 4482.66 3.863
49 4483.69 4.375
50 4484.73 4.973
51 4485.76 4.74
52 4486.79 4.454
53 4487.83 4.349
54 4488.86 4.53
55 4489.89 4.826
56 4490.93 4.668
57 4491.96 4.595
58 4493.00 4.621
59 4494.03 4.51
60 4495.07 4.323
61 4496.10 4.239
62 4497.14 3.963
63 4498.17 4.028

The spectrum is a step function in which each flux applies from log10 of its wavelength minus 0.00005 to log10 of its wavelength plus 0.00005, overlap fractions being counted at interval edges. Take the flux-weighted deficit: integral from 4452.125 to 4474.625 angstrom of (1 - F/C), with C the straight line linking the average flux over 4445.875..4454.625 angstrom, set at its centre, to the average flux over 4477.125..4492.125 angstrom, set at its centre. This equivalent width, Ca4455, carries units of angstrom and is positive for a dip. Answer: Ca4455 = 1.9 angstrom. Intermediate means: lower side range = 4.41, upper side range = 4.54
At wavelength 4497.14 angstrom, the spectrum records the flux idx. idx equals 3.963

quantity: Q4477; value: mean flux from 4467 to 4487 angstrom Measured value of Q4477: 4.49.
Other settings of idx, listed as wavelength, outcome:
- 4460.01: 3.873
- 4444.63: 4.376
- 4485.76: 4.74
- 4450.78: 4.46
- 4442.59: 3.636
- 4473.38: 4.827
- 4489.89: 4.826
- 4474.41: 4.736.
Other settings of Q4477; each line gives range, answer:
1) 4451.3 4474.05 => 4.05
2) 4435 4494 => 4.34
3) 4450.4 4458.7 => 3.63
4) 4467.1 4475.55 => 4.42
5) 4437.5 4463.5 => 4.23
